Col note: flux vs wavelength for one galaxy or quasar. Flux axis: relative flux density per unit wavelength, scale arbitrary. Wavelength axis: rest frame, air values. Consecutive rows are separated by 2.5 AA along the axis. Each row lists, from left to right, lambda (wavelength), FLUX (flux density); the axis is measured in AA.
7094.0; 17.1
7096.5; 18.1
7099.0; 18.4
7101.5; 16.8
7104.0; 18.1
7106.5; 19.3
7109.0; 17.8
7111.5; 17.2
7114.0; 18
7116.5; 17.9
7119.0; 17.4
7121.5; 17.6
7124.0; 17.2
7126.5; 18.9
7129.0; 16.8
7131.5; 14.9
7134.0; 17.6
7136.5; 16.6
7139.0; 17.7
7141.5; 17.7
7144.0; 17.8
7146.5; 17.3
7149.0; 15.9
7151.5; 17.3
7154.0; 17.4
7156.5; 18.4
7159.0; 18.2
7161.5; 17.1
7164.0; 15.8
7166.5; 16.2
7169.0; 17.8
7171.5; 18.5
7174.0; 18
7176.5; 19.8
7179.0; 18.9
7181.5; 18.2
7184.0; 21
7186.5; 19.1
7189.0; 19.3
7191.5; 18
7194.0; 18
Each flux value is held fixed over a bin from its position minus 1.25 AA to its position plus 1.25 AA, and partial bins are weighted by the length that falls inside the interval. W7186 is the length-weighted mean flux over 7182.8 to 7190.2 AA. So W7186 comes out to 19.8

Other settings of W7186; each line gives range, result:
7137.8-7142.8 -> 17.7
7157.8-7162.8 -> 17.6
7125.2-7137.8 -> 17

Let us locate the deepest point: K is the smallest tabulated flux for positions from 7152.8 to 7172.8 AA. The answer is 15.8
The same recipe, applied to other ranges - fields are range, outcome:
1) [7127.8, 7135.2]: 14.9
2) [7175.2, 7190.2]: 18.2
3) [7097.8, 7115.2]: 16.8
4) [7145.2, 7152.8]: 15.9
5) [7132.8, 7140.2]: 16.6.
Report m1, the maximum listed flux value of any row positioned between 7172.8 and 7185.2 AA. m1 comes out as 21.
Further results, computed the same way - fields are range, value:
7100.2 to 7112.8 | 19.3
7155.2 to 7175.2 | 18.5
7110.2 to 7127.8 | 18.9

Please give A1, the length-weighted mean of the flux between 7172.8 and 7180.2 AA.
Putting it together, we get 18.9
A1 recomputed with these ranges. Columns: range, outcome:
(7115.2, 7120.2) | 17.7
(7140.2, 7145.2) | 17.7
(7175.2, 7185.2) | 19.5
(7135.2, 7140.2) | 17.1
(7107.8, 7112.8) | 17.5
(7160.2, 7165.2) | 16.5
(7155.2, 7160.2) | 18.3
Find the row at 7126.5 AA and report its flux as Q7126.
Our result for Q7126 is 18.9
